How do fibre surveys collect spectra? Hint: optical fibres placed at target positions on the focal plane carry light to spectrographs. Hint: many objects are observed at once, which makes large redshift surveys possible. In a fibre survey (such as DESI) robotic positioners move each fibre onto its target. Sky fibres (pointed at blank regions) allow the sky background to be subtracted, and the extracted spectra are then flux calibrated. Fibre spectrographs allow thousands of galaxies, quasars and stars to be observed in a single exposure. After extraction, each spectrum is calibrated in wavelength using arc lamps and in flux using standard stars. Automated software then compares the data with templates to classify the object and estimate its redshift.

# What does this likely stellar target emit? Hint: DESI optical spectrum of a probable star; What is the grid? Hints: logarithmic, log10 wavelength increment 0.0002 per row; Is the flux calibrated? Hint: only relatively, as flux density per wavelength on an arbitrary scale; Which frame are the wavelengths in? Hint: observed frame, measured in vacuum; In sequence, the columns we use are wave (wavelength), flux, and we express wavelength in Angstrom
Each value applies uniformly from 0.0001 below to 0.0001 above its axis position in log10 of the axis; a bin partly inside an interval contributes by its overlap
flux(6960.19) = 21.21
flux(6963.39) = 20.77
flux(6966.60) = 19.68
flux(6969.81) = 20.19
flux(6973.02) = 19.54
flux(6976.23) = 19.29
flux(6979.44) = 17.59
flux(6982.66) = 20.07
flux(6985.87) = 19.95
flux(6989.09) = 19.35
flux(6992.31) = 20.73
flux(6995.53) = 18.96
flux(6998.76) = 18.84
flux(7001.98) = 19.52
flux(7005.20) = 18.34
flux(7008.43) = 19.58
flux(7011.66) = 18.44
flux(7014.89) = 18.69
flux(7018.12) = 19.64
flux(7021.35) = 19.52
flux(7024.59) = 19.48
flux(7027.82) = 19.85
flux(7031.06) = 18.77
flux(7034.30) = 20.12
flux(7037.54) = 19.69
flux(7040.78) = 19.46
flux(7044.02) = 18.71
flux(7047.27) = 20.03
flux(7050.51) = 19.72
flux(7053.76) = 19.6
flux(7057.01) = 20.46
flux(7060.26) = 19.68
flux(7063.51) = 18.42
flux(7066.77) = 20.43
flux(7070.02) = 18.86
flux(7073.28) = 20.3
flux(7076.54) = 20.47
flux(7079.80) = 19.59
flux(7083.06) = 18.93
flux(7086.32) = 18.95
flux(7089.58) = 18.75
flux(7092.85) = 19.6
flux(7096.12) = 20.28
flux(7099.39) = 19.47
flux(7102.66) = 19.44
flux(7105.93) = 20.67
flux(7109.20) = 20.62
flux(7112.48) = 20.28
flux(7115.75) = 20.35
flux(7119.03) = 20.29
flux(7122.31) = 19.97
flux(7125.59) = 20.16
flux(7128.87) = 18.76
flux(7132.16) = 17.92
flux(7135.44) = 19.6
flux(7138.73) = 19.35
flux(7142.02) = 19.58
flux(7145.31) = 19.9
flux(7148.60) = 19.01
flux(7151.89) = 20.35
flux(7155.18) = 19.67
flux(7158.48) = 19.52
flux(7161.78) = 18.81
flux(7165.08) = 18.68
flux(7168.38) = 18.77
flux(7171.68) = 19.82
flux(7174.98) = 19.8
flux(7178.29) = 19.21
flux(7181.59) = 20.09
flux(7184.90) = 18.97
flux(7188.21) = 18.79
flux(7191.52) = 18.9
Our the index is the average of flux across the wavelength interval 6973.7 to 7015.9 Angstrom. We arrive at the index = 19.2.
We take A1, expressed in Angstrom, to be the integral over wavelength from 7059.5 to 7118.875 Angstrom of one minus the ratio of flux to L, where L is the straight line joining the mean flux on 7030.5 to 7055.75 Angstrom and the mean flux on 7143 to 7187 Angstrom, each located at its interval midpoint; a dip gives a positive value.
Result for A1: -0.71 Angstrom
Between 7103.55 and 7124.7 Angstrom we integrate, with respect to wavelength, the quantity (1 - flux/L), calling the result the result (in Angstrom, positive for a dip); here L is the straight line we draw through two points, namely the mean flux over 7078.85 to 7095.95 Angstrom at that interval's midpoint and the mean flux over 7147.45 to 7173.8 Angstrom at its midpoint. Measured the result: -1.1 Angstrom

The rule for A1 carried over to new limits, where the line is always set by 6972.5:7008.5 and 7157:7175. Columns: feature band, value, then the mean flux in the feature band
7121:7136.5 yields -0.04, 19.3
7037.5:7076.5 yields -0.79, 19.6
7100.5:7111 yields -0.54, 20.2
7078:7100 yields -0.16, 19.4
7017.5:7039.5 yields -0.35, 19.6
